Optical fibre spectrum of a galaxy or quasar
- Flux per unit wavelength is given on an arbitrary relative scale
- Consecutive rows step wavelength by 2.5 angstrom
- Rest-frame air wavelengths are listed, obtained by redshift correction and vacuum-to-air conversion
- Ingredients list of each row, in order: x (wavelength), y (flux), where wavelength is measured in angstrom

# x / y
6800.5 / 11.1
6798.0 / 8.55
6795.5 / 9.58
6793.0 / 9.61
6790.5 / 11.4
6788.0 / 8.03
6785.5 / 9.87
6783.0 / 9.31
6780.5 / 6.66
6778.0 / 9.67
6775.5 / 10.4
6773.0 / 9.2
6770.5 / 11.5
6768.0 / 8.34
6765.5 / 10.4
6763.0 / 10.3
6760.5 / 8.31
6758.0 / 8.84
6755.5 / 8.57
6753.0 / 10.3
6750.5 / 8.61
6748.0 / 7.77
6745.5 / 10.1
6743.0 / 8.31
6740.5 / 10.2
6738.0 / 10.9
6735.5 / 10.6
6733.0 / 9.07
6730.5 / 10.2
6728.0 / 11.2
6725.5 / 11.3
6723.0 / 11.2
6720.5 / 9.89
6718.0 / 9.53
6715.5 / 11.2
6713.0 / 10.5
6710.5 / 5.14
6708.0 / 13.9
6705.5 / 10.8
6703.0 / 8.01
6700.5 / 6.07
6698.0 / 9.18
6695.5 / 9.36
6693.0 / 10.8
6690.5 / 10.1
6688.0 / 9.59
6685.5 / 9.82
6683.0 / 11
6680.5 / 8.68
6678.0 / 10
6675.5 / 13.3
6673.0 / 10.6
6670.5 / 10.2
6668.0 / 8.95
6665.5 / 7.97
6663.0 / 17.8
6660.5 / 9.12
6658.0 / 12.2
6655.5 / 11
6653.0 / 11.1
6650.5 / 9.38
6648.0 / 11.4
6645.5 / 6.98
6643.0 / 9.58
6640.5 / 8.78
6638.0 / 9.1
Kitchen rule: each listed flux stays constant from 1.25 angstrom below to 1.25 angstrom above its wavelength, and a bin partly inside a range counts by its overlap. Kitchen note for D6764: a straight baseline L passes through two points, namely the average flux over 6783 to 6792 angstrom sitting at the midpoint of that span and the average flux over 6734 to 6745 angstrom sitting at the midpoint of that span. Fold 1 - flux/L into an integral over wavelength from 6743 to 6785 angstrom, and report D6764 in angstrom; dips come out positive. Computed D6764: 2.5 angstrom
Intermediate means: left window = 9.99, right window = 9.7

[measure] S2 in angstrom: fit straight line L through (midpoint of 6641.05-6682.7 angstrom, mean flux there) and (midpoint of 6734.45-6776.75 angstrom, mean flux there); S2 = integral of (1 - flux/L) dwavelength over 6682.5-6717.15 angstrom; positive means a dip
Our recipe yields 1.6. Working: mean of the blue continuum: 10.5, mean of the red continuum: 9.56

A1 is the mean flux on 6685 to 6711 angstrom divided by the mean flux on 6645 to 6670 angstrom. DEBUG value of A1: 0.88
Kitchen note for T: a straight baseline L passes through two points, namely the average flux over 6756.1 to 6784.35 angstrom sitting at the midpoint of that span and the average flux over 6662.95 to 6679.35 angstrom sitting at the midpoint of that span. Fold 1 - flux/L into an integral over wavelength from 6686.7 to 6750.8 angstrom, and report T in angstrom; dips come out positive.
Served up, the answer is 1.94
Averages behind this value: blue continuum 10.8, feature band 9.77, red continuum 9.34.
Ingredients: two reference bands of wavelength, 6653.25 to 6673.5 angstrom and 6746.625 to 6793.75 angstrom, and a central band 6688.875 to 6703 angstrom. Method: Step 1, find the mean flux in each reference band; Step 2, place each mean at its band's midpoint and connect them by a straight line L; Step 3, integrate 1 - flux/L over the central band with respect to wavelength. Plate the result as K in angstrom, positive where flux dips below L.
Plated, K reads 2.0 angstrom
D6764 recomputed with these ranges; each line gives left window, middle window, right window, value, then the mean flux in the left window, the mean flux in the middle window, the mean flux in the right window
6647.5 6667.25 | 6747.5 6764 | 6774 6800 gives 1.36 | 11.2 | 8.99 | 9.36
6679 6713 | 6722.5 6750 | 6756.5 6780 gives -1.43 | 9.46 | 10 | 9.55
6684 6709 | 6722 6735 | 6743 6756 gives -1.78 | 9.73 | 10.6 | 9.03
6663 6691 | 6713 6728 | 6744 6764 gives -1.60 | 10.4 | 10.7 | 9.08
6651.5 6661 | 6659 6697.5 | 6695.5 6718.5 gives -0.76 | 11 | 10.5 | 9.36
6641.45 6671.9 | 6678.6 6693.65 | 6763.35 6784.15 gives 0.36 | 10.5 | 9.97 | 9.47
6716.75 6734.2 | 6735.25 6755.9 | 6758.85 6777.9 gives 1.24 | 10.3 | 9.47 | 9.75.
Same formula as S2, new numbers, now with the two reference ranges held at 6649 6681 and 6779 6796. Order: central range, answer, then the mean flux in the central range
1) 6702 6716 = 0.49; 9.89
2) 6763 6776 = -0.74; 9.98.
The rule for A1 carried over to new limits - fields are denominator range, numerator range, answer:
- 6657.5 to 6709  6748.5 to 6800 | 0.91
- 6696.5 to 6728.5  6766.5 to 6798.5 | 0.96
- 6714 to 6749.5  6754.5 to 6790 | 0.92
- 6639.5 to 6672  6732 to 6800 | 0.91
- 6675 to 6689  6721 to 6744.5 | 1.01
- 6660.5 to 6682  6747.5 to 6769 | 0.84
